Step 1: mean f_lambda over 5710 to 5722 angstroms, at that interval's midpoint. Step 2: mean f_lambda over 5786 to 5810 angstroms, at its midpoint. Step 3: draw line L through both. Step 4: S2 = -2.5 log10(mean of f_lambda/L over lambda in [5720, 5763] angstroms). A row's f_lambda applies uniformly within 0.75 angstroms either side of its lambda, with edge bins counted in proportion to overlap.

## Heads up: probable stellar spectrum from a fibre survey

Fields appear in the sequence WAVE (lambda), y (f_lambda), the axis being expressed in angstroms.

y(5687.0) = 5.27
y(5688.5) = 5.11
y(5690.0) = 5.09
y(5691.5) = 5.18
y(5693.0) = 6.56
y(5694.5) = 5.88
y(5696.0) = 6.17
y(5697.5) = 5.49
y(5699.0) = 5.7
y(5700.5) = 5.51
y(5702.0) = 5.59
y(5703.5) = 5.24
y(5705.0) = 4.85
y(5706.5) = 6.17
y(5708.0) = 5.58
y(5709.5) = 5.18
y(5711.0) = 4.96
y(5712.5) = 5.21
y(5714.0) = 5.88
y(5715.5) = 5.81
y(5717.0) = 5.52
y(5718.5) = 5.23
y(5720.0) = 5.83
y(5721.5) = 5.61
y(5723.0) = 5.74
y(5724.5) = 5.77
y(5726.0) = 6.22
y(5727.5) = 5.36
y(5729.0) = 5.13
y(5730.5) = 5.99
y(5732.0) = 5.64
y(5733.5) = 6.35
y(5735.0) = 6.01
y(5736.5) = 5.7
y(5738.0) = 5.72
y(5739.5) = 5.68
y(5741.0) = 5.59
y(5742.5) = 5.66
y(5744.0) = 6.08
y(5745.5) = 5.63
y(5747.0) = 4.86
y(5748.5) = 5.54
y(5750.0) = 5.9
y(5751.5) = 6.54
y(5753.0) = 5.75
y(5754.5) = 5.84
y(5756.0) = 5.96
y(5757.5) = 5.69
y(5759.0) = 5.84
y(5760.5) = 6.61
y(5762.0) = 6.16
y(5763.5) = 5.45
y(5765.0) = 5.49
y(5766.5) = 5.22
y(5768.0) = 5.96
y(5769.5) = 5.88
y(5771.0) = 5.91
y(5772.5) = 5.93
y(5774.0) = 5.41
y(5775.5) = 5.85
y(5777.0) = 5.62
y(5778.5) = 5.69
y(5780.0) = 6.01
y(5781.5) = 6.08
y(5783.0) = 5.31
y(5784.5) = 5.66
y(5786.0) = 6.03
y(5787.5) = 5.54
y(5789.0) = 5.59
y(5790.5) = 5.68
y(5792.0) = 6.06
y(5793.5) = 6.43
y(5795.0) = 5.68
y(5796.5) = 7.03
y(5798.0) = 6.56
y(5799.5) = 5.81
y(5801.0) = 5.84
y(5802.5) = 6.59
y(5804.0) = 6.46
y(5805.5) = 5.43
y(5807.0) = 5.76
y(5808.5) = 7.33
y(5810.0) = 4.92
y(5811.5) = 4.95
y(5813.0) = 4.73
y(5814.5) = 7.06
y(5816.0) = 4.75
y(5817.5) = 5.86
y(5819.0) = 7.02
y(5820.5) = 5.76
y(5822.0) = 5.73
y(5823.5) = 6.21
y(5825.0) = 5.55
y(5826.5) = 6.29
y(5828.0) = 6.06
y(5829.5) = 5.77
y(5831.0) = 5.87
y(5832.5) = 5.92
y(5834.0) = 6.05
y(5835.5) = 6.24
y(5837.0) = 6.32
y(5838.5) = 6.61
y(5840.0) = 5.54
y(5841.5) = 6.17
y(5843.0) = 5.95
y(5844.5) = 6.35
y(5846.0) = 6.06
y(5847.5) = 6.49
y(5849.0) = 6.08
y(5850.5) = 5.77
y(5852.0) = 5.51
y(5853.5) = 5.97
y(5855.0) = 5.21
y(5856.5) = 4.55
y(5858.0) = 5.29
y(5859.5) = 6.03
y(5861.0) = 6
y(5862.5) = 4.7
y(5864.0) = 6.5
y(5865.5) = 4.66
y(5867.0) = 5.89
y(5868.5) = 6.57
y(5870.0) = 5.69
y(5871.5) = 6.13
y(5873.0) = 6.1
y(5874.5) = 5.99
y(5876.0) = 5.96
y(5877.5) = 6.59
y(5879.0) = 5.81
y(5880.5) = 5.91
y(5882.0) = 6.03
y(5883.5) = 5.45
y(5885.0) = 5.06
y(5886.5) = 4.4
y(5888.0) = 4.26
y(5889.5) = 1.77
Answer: -0.02 mag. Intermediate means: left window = 5.5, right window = 6.08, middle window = 5.8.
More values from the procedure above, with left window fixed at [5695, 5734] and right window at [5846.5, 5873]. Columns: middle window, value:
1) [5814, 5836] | -0.06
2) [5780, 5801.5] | -0.05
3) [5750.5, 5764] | -0.07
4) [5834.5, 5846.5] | -0.08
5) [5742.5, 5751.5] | -0.01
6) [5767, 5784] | -0.02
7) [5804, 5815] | -0.01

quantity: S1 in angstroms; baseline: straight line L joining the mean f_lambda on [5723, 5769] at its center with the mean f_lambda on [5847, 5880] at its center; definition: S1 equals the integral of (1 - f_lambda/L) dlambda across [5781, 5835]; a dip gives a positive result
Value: -1.3 angstroms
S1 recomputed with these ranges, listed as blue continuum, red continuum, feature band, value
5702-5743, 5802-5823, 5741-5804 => -1.1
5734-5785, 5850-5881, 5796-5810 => -1.1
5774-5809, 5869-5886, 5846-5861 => 0.5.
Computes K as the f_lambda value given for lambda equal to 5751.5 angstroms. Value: 6.54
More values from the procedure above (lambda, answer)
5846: 6.06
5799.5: 5.81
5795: 5.68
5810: 4.92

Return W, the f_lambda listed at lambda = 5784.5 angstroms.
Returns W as 5.66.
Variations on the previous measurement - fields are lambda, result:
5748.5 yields 5.54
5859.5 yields 6.03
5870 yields 5.69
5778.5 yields 5.69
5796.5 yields 7.03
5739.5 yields 5.68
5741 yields 5.59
